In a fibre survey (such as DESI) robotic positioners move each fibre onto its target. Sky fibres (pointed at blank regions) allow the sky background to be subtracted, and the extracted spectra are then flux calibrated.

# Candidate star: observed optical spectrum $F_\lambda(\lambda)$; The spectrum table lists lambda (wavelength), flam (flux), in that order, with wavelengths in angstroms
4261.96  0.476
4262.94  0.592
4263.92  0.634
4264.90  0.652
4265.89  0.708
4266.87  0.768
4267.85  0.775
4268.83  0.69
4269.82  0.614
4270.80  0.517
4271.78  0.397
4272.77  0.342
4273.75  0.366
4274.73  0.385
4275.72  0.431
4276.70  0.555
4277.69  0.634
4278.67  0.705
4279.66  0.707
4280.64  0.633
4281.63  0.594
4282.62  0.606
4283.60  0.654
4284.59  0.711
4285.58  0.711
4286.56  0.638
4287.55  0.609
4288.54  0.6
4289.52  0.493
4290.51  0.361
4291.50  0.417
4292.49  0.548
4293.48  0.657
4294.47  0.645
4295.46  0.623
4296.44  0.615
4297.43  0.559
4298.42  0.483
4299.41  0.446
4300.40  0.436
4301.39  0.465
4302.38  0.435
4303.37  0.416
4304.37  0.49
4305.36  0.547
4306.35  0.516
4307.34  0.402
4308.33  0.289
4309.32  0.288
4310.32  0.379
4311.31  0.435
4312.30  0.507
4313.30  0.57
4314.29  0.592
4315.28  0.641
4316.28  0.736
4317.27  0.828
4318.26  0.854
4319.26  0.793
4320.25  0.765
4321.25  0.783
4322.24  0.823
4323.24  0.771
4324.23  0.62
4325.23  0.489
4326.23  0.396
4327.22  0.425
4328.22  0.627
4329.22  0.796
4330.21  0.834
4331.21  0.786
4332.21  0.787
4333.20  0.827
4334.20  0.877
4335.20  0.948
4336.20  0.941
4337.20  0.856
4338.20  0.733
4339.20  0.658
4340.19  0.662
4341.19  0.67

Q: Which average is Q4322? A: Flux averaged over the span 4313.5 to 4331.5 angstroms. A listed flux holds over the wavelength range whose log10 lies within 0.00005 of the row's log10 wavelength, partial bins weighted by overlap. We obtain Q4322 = 0.695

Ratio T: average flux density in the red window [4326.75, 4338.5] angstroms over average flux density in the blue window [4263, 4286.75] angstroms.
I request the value 1.3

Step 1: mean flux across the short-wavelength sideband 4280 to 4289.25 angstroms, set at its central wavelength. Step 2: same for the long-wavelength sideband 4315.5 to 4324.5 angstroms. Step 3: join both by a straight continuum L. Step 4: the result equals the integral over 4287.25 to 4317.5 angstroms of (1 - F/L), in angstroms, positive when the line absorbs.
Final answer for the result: 8.2 angstroms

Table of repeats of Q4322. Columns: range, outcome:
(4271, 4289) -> 0.57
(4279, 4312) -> 0.528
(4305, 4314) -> 0.439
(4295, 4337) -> 0.617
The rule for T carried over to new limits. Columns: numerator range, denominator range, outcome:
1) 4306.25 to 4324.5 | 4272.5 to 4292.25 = 1.09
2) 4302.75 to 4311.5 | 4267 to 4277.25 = 0.81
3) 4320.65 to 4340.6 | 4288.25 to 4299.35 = 1.35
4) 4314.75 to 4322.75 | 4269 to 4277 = 1.70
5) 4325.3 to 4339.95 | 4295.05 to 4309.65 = 1.58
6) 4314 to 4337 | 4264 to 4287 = 1.23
